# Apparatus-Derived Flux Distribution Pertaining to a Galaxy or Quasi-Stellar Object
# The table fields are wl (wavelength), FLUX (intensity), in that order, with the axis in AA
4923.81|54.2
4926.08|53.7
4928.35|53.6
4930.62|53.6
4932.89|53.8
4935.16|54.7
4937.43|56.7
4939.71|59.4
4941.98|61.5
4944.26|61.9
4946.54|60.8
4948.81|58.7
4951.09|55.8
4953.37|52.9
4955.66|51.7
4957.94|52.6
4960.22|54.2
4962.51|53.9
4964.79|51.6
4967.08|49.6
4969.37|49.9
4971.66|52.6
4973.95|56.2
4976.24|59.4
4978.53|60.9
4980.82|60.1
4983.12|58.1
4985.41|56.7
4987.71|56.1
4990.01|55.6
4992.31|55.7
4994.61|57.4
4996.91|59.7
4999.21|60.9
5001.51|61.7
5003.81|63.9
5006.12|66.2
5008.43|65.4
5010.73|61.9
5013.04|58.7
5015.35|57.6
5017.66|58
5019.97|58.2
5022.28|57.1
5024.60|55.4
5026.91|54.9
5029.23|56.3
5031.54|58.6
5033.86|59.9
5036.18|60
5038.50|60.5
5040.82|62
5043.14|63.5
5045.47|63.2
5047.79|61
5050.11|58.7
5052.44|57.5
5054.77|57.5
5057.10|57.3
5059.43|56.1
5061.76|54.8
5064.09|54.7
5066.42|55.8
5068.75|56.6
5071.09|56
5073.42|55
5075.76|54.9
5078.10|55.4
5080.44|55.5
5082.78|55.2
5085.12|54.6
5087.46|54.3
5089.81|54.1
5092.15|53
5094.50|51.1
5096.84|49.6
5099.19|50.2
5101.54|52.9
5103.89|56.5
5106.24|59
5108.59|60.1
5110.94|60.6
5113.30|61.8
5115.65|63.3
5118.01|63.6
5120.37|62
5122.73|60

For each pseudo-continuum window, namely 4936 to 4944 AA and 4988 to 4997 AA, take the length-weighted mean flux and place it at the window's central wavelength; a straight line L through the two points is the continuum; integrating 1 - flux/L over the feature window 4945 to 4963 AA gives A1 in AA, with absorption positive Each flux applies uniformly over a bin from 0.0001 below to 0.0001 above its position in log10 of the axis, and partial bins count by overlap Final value 1.0 AA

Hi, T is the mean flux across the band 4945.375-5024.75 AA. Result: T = 57.3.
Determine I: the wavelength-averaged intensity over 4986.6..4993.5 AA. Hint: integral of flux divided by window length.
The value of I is 55.8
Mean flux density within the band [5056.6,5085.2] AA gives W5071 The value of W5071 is 55.5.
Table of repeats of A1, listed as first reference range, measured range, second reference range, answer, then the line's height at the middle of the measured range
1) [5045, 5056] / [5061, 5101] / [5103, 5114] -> 3.6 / 59.5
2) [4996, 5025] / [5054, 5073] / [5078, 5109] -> 0.2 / 56.5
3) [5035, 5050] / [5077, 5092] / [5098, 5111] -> 0.8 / 57.9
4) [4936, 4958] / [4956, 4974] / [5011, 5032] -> 1.6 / 57.4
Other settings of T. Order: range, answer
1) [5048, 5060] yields 57.8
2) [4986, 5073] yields 58.7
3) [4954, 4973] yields 52.1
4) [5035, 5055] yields 60.6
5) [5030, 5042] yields 60.1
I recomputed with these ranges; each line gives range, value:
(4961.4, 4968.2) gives 51.7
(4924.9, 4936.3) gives 53.9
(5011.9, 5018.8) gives 58.1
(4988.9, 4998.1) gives 57.1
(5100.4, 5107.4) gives 56.2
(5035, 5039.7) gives 60.3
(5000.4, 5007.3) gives 63.9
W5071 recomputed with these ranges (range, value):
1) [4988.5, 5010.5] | 60.7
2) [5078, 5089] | 54.9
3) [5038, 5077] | 57.9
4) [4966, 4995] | 56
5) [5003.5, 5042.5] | 59.6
